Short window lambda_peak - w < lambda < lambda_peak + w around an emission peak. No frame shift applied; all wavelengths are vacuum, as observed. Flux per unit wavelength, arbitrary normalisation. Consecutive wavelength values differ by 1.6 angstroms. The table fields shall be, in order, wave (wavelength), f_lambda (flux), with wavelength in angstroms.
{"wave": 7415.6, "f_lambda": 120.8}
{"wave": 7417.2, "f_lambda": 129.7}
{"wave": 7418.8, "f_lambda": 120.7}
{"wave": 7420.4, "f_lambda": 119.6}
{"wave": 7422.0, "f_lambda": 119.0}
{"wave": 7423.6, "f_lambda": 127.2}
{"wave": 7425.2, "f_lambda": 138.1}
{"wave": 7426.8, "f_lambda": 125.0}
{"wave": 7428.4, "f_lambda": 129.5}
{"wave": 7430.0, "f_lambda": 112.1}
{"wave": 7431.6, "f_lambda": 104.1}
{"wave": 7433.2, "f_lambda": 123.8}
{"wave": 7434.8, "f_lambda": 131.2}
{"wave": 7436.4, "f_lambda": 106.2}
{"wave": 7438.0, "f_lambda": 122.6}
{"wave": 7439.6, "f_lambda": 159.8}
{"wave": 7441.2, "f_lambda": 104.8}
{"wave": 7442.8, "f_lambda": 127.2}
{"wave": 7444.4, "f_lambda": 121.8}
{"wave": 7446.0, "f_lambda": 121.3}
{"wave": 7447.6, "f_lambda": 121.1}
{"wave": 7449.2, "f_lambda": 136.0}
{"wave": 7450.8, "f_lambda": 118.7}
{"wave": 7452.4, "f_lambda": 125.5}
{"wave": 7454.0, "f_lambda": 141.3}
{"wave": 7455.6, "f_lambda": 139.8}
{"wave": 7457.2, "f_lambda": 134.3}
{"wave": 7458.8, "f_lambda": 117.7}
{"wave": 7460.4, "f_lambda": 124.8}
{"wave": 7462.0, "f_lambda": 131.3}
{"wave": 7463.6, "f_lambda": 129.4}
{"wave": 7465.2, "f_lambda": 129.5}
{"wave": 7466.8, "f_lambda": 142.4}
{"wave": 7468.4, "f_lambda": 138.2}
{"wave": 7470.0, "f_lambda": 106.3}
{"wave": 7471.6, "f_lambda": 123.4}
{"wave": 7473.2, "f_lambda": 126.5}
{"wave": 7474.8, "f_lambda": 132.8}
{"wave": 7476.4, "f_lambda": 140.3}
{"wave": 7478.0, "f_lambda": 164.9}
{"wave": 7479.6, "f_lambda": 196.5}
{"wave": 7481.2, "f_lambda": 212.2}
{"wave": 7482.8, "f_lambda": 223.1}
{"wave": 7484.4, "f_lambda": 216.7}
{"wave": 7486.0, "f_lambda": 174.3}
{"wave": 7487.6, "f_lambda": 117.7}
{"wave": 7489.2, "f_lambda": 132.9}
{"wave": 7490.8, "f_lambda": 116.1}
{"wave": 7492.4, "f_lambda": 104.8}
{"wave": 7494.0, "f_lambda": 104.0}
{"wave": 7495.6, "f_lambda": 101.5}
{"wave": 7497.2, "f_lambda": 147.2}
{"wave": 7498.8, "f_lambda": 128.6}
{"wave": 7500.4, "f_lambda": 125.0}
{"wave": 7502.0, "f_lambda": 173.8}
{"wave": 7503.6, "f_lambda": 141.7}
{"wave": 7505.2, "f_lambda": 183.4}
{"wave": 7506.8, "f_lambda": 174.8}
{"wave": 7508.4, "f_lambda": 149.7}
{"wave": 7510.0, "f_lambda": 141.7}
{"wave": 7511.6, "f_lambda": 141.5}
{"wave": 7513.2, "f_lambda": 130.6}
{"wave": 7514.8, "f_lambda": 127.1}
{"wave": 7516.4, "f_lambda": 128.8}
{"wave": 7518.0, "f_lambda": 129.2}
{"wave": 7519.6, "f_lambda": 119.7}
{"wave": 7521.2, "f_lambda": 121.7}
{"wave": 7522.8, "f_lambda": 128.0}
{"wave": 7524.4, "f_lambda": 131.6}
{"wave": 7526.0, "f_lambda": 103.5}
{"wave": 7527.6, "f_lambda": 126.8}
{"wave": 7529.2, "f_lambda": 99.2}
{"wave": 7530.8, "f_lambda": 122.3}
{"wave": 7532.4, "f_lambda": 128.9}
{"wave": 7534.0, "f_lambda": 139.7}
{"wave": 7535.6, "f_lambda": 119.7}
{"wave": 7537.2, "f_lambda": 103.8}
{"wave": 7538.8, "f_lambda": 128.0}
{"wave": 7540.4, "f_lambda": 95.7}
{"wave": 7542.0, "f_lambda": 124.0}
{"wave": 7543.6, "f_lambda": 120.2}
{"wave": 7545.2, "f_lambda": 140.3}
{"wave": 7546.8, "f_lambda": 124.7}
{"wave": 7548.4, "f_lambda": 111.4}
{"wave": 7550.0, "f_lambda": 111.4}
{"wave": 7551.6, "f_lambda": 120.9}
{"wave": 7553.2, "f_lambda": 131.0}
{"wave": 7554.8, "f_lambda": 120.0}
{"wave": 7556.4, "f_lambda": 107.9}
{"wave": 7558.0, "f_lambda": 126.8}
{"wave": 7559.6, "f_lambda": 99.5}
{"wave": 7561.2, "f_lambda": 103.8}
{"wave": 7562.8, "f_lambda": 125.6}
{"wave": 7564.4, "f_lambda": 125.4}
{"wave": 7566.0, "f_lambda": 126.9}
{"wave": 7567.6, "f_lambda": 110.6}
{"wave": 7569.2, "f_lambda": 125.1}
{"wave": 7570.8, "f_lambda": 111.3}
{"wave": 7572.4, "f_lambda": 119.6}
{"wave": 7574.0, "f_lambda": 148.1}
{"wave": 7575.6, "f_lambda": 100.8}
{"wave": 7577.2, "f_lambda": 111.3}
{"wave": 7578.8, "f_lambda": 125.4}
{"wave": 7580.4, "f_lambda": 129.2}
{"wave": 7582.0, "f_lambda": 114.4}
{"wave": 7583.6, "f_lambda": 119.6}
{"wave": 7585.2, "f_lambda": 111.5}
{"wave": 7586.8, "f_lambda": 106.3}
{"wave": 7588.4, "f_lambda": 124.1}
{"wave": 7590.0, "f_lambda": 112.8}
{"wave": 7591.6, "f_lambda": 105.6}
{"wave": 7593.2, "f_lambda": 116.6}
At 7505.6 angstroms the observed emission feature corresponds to [N II]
